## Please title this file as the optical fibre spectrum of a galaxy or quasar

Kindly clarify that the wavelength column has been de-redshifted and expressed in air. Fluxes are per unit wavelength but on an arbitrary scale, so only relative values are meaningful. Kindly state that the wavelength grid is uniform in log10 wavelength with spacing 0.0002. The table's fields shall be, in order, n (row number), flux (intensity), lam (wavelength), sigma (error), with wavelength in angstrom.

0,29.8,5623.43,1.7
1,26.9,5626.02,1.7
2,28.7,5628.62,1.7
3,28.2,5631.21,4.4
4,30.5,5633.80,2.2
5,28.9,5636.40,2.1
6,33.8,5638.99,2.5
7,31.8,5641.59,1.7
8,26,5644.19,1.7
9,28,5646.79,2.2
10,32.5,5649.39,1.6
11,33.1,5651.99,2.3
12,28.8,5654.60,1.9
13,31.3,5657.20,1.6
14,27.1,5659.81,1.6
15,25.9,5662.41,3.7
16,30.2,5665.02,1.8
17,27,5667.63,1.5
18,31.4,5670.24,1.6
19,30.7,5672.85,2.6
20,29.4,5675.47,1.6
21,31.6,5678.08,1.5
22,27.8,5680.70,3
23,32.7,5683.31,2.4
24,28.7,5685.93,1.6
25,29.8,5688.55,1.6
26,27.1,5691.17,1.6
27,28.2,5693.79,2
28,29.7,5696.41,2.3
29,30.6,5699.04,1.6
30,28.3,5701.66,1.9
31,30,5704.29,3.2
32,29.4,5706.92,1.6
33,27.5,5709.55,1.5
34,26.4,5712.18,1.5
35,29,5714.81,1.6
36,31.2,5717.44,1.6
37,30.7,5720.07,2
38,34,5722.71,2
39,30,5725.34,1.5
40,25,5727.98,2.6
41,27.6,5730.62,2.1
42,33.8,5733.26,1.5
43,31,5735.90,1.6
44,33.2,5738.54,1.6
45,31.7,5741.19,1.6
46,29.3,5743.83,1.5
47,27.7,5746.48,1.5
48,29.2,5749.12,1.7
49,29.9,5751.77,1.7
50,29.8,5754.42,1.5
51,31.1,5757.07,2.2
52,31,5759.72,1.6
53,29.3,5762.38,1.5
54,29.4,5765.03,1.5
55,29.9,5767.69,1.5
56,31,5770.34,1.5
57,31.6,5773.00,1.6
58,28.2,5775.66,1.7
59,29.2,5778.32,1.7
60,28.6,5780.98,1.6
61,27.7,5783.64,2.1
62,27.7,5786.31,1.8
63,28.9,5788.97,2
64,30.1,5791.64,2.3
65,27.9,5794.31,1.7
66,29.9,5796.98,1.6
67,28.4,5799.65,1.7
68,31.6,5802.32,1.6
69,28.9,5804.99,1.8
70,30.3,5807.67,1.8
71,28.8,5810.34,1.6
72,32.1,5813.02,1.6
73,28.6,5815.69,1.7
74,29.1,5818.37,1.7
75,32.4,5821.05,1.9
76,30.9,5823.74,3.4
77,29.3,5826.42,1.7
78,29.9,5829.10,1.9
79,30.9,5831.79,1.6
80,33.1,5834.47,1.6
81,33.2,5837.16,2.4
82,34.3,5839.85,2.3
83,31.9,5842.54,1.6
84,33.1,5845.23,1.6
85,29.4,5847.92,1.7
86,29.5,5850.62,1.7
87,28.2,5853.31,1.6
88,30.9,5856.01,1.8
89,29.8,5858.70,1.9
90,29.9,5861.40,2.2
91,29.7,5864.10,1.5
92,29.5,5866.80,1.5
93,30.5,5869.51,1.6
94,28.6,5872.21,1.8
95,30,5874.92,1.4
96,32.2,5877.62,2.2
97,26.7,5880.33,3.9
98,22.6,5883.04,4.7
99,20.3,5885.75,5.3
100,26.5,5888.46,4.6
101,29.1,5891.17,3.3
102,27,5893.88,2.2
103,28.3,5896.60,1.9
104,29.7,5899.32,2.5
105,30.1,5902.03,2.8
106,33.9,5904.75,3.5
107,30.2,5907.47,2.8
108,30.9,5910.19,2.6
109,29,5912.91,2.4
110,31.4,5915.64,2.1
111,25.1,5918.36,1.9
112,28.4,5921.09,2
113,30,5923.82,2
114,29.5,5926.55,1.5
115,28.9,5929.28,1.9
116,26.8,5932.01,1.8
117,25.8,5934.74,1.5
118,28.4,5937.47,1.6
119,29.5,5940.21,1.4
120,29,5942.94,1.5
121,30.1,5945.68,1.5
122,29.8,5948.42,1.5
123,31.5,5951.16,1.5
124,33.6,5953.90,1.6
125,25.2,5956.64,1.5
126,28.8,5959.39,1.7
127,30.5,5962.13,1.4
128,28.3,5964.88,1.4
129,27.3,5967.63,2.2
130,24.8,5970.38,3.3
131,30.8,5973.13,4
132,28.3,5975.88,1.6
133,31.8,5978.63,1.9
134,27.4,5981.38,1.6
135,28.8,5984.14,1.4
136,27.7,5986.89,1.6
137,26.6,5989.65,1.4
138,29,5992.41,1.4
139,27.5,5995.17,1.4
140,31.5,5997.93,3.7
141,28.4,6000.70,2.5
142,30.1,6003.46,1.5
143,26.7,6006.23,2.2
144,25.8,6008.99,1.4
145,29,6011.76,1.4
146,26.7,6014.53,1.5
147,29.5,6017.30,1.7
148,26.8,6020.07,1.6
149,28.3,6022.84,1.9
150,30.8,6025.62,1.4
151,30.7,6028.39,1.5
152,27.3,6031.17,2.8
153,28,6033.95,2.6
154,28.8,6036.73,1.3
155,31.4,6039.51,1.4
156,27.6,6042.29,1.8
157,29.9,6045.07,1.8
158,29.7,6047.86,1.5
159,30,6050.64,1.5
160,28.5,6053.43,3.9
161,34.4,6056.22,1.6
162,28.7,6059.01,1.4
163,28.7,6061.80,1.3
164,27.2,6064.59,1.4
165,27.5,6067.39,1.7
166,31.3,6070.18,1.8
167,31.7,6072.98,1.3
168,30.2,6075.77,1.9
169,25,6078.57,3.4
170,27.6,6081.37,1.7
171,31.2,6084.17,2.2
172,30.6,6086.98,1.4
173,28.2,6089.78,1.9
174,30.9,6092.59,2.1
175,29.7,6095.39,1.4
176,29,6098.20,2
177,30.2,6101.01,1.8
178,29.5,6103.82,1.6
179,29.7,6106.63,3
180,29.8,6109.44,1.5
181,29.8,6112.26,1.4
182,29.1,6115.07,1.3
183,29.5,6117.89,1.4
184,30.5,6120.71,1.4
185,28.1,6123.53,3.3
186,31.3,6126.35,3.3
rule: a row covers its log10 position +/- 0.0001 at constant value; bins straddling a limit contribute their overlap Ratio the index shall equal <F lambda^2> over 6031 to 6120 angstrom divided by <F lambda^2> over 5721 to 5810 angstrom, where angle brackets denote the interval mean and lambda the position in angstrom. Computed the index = 1.1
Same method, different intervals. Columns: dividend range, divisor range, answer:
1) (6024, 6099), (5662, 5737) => 1.13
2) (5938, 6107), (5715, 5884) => 1.04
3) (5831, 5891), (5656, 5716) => 1.08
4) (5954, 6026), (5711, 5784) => 1.03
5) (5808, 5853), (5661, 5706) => 1.11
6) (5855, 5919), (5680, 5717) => 1.06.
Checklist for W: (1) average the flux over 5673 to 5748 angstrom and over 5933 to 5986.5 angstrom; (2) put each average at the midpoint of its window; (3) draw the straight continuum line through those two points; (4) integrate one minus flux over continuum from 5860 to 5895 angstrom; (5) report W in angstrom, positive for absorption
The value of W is 1.52 angstrom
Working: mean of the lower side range 29.7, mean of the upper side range 28.9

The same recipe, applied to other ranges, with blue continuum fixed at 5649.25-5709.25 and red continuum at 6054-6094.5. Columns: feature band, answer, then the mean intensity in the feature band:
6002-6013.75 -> 0.7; 27.8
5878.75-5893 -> 2.1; 25.2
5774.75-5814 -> 0.4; 29.2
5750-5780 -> -0.5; 30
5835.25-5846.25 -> -1.3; 33.1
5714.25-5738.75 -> -0.8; 30.5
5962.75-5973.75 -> 0.6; 27.8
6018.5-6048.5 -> 0.5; 29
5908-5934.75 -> 0.7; 28.8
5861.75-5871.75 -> -0.1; 29.8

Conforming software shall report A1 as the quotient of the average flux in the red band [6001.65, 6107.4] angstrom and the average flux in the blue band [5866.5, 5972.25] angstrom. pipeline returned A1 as 1.0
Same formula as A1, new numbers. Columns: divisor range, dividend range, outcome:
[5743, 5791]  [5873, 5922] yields 0.97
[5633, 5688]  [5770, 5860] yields 1.01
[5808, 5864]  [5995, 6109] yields 0.95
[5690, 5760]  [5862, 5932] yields 0.97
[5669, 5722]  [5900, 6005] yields 0.98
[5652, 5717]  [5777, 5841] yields 1.03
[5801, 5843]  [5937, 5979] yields 0.94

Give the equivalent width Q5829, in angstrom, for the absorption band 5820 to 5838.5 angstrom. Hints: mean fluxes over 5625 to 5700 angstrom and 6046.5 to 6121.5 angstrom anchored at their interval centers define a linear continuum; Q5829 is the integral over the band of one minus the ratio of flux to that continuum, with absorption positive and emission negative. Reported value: -1.1 angstrom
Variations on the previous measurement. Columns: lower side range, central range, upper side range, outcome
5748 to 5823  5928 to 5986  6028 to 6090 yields 1.23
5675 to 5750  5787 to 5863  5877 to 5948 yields -3.70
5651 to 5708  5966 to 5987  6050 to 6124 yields 0.78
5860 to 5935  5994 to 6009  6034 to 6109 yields 0.29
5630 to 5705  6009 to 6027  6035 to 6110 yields 0.74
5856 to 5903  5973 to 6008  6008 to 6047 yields -0.17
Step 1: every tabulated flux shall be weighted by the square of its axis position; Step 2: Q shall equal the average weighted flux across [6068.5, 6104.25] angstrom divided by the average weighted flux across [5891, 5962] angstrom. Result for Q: 1.07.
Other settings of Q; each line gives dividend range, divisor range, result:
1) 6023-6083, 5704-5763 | 1.09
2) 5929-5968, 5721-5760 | 1.03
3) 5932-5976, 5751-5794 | 1.04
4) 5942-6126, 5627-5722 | 1.12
